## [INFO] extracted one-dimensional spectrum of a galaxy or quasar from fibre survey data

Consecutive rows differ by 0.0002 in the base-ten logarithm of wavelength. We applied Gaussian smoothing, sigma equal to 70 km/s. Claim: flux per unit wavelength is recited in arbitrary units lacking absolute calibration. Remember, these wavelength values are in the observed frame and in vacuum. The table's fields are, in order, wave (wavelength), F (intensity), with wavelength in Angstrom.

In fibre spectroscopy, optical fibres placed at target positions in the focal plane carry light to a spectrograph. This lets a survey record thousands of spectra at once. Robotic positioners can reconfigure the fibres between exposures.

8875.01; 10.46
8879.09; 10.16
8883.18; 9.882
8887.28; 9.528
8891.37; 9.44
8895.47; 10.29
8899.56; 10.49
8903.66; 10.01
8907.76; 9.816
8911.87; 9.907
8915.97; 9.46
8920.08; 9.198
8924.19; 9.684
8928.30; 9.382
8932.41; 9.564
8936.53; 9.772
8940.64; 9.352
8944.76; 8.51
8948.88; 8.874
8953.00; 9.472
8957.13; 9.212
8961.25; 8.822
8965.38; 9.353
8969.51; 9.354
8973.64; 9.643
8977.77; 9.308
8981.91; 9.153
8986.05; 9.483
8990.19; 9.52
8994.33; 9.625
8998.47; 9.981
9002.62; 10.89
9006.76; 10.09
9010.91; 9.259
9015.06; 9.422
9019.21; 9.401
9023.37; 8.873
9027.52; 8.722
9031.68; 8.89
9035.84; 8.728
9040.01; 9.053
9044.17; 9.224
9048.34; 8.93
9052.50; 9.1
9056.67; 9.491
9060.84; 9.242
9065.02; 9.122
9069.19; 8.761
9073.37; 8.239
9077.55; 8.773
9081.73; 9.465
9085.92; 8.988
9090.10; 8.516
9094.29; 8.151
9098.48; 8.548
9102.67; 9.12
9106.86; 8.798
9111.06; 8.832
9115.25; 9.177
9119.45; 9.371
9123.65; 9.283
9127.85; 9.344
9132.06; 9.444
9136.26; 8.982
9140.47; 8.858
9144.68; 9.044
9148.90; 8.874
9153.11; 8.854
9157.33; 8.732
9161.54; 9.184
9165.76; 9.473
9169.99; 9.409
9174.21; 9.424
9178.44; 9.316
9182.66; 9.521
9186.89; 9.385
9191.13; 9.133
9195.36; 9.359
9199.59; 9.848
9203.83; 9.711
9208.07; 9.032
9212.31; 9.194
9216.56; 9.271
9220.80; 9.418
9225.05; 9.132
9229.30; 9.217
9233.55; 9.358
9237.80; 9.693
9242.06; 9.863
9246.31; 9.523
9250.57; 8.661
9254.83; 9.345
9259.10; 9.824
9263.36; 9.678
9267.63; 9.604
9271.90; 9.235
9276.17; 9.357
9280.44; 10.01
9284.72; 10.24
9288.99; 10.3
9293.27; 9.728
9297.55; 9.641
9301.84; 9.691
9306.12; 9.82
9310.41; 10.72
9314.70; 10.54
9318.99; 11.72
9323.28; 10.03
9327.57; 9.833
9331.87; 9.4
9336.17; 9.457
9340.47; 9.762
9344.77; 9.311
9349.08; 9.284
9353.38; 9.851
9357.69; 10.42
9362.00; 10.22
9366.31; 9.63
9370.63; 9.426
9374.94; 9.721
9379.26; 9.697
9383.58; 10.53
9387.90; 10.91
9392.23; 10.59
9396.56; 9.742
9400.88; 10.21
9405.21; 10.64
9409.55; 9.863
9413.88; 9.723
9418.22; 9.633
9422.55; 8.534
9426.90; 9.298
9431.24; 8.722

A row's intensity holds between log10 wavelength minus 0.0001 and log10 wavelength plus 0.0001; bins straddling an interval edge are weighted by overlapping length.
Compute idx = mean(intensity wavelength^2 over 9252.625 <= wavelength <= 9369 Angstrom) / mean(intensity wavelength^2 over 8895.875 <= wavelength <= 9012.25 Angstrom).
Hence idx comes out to 1.12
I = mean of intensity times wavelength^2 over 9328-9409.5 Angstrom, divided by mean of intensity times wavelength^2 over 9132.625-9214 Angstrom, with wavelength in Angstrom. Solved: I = 1.1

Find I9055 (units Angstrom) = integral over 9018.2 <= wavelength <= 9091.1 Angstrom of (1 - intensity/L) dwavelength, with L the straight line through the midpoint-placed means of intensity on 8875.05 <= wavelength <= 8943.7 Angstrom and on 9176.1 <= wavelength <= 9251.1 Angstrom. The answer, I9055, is 4.6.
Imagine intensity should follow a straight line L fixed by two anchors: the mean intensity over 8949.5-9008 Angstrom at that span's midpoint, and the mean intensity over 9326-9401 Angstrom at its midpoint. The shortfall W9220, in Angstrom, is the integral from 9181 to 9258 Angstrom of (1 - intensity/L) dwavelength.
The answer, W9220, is 2.99 Angstrom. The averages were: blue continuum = 9.54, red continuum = 9.88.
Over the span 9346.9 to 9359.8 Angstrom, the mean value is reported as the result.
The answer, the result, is 9.85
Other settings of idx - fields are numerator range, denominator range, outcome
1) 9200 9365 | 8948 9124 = 1.12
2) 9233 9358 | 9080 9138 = 1.13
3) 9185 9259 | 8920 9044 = 1.06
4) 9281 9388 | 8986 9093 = 1.16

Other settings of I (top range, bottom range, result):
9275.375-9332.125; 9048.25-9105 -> 1.20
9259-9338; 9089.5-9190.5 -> 1.13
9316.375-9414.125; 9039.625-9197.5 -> 1.16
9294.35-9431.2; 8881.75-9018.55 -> 1.13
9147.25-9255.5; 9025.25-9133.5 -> 1.07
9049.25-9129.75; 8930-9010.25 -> 0.97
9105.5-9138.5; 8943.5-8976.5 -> 1.03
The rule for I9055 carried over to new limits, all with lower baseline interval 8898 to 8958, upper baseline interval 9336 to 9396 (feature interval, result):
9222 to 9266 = 1.7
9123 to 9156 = 2.2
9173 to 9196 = 0.9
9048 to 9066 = 0.8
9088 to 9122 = 3.0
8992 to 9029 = 0.0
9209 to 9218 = 0.5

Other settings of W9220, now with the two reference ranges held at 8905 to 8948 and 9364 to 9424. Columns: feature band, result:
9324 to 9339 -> 0.39 Angstrom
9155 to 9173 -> 0.92 Angstrom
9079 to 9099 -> 1.82 Angstrom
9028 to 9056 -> 1.69 Angstrom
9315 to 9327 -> -1.01 Angstrom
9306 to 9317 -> -0.70 Angstrom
